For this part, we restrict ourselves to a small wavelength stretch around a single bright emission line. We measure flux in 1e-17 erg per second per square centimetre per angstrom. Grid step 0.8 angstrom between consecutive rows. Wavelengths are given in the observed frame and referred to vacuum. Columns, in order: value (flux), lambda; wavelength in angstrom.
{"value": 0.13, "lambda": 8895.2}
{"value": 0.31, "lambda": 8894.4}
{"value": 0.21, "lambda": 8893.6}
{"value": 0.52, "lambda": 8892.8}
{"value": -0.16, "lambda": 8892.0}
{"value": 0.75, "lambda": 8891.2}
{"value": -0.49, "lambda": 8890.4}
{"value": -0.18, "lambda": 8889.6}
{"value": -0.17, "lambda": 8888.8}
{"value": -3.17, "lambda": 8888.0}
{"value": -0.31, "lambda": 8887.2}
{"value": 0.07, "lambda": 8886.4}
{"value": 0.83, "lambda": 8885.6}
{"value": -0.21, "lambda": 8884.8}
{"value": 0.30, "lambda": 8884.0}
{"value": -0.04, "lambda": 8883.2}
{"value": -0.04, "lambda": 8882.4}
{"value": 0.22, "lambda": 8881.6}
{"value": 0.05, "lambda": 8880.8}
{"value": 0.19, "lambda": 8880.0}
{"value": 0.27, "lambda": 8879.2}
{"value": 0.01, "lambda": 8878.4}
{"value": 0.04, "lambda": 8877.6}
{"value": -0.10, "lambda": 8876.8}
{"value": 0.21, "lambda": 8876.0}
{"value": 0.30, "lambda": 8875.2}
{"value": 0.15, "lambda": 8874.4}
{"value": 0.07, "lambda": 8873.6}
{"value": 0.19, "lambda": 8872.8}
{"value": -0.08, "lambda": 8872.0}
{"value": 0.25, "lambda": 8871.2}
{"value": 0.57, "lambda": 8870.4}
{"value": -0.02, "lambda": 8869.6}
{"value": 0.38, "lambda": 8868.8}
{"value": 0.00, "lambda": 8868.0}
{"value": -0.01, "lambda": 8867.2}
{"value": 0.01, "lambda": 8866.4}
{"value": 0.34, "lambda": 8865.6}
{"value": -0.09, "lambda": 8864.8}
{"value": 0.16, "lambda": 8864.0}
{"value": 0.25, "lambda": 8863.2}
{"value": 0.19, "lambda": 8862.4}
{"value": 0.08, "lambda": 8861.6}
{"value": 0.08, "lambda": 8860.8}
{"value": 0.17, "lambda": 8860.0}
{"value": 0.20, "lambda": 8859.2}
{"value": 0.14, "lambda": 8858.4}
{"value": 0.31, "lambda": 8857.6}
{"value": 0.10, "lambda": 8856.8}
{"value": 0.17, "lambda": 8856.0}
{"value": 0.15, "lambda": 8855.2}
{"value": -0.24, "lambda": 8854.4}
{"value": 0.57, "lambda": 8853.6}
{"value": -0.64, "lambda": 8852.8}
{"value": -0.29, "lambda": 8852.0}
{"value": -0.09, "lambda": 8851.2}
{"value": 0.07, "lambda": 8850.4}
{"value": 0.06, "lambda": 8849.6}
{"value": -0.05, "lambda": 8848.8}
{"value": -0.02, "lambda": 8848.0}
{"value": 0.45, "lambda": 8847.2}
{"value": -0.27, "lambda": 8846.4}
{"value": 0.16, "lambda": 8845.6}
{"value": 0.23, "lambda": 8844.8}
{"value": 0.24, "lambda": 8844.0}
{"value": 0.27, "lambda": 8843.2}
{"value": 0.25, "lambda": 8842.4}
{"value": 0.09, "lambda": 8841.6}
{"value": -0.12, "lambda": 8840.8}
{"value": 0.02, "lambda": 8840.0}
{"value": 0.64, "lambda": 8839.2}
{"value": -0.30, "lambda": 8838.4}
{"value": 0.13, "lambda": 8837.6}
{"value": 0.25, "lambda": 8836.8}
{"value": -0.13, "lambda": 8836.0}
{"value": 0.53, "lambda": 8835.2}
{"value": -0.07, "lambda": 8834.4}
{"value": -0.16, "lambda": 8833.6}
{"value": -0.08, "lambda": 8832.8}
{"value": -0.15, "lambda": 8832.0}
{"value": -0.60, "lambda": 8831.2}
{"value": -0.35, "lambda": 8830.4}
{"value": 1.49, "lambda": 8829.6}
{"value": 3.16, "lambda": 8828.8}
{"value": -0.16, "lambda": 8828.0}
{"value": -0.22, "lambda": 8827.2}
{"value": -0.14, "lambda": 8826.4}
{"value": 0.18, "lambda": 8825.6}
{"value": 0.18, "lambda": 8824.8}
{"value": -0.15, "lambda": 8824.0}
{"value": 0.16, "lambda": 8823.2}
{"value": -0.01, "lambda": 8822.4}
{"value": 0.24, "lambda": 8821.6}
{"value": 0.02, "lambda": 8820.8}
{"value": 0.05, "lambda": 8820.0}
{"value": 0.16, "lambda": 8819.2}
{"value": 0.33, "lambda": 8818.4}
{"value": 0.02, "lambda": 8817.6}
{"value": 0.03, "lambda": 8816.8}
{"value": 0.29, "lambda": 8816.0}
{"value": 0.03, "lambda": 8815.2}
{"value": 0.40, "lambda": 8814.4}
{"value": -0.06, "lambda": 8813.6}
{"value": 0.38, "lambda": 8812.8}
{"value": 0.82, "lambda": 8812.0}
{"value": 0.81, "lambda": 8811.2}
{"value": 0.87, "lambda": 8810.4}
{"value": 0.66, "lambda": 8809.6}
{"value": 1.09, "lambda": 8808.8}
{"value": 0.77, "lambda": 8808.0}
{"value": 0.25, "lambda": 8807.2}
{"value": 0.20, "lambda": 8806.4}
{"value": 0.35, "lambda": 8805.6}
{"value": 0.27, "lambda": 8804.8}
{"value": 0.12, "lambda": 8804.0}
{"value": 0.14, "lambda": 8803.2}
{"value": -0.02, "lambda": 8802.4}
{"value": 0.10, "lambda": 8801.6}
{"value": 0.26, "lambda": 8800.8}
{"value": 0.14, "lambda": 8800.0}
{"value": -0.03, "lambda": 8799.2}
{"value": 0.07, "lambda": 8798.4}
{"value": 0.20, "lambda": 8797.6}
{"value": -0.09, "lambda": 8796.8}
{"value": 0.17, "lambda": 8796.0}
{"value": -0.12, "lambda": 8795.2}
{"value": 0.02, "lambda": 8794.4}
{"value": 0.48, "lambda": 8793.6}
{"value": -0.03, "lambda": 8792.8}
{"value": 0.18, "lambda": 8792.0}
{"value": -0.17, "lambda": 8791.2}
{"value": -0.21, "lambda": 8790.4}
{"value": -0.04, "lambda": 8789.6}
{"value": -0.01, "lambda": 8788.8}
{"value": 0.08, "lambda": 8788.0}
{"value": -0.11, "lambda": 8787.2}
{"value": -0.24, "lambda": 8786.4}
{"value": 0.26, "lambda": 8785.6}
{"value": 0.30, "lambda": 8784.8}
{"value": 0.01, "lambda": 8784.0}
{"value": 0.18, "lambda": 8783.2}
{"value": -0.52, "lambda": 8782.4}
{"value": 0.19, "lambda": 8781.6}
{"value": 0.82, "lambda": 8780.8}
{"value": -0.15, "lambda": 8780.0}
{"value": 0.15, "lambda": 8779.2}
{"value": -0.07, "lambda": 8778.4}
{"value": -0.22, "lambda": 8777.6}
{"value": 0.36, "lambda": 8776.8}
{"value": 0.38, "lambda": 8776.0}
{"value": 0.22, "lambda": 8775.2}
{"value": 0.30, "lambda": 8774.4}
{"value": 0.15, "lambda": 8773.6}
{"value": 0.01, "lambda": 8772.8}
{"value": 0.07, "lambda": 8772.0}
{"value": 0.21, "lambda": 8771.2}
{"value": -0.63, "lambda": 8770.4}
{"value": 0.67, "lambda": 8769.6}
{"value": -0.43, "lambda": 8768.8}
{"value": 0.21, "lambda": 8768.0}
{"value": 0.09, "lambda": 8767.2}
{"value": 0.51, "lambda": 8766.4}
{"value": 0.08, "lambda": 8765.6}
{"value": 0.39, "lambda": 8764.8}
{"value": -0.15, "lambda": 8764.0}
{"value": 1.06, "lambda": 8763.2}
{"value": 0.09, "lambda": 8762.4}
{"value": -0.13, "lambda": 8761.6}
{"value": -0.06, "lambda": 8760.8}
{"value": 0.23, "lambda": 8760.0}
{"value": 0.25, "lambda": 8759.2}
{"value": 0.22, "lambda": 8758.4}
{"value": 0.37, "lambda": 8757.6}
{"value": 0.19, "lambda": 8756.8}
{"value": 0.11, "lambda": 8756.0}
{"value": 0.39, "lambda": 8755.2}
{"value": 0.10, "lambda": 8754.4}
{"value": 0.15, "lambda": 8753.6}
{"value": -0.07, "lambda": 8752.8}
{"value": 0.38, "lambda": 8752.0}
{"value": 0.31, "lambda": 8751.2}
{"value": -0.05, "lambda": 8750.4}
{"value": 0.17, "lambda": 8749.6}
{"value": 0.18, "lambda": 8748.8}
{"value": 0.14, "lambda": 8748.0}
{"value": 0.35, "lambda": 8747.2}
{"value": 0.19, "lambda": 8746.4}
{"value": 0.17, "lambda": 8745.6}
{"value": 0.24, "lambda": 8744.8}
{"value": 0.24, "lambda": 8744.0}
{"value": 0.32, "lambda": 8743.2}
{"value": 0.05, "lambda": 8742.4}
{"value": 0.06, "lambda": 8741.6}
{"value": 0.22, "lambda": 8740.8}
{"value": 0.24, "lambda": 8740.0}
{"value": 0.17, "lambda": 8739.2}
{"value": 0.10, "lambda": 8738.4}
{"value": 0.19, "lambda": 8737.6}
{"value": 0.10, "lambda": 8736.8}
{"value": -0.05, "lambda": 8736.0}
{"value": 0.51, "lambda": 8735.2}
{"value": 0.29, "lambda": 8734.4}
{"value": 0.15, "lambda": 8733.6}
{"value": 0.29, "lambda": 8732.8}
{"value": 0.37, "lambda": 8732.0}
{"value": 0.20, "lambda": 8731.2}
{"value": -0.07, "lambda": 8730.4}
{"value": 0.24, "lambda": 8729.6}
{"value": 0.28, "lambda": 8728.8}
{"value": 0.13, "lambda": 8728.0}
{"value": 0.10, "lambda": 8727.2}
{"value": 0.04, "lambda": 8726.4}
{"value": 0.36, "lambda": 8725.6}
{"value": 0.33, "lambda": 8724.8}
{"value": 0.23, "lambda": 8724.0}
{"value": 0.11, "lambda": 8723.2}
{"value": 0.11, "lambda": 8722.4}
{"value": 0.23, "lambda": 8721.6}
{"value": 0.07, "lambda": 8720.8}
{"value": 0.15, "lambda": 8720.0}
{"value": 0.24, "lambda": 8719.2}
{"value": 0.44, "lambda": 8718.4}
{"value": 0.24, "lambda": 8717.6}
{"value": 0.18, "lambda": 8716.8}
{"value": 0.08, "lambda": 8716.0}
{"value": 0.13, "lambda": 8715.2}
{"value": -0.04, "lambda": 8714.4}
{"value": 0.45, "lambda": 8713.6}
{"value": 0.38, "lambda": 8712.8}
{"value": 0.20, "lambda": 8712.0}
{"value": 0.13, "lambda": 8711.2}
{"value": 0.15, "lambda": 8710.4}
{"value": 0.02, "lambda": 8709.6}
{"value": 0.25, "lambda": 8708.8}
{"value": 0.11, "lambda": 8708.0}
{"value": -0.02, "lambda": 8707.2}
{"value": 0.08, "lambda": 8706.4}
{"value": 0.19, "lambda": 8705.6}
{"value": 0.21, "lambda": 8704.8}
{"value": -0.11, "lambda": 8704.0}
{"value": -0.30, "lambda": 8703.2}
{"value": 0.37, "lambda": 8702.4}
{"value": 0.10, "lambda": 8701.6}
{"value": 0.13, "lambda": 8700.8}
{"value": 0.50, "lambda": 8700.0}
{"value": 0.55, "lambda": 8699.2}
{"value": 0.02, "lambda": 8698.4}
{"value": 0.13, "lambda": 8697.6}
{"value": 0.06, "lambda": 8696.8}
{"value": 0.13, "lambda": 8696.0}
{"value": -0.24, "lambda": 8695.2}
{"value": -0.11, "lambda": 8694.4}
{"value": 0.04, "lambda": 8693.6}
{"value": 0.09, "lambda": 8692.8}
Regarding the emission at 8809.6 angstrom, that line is H-beta 4861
